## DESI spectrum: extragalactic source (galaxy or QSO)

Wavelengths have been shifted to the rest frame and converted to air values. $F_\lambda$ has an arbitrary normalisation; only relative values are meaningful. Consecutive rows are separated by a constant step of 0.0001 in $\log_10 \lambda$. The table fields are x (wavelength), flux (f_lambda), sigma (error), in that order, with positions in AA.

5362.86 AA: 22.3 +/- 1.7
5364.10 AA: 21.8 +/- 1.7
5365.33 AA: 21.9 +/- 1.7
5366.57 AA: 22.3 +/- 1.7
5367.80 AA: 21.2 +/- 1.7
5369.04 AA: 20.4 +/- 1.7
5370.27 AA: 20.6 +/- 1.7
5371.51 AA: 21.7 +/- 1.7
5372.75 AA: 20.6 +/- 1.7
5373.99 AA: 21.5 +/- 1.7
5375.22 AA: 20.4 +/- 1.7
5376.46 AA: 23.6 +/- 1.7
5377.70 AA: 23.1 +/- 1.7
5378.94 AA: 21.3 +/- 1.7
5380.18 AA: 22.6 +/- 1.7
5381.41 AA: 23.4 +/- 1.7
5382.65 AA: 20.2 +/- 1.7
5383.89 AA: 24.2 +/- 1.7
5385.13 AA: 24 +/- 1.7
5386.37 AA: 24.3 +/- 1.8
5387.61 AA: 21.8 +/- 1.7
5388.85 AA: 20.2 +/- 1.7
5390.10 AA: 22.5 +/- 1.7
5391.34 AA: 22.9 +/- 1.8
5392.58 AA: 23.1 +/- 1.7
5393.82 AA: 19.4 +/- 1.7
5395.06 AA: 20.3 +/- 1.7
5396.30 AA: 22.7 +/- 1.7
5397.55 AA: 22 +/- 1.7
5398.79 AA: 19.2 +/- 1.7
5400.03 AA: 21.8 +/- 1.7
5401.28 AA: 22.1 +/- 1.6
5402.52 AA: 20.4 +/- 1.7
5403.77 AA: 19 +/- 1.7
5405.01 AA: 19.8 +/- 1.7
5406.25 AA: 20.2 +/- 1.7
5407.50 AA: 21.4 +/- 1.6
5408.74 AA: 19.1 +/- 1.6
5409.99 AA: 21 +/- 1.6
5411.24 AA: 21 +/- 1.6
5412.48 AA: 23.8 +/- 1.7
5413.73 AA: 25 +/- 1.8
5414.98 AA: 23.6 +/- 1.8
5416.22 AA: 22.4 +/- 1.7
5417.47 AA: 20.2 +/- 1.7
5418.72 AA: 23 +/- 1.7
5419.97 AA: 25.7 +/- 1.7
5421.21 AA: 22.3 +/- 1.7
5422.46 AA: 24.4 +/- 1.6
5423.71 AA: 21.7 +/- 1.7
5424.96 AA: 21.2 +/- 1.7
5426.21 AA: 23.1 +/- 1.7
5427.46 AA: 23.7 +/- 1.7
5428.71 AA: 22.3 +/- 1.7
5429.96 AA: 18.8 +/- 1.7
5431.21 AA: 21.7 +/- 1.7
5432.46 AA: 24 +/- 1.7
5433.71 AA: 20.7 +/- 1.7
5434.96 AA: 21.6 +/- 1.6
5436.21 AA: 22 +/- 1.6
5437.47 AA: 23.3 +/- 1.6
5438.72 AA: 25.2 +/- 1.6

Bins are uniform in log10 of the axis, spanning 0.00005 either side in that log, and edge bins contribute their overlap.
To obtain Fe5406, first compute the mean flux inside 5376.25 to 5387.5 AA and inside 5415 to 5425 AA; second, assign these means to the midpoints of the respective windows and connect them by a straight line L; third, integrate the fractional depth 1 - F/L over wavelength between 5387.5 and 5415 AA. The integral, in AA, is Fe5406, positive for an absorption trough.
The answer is 1.8 AA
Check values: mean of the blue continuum 22.9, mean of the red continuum 22.8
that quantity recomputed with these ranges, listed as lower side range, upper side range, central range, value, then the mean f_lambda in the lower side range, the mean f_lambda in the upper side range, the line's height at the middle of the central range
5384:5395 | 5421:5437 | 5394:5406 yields 0.80 AA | 22.3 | 22.1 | 22.2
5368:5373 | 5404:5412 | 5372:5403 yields -1.87 AA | 20.9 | 20.4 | 20.7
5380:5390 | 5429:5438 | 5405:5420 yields 0.09 AA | 22.6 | 21.7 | 22.1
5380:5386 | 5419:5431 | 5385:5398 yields 0.49 AA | 23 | 22.6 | 22.9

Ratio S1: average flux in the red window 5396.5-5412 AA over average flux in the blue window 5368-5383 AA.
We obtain 0.96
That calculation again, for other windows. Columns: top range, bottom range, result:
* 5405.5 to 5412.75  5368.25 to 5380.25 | 0.97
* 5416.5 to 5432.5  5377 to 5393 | 0.99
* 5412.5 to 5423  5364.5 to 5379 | 1.08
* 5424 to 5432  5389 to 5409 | 1.04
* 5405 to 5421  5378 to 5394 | 0.99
